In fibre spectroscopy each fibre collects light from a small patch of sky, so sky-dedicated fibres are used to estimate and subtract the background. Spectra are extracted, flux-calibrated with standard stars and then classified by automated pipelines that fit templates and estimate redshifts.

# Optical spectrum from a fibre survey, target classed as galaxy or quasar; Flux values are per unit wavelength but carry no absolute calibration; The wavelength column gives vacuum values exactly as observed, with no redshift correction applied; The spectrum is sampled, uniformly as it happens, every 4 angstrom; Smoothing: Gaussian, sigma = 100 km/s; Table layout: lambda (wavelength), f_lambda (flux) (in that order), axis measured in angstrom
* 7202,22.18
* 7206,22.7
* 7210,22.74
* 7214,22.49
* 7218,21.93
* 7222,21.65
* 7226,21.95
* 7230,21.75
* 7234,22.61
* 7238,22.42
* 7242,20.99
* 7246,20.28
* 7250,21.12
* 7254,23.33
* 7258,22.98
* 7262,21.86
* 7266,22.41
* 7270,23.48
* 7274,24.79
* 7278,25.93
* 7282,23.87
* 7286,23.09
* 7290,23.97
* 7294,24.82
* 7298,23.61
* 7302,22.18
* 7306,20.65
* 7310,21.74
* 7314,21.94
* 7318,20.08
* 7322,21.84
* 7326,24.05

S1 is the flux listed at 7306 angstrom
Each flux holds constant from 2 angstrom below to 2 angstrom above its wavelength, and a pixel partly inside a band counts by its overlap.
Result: 20.65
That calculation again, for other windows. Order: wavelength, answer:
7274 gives 24.79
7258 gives 22.98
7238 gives 22.42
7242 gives 20.99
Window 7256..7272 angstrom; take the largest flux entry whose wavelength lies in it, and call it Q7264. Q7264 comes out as 23.48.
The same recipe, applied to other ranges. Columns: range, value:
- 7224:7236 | 22.61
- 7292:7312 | 24.82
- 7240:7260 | 23.33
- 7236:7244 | 22.42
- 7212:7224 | 22.49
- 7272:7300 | 25.93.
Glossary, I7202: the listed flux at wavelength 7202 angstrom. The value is 22.18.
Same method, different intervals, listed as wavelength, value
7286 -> 23.09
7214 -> 22.49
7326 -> 24.05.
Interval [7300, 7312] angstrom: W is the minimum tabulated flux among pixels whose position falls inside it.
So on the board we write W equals 20.65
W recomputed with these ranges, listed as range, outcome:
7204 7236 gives 21.65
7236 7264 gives 20.28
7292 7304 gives 22.18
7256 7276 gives 21.86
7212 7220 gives 21.93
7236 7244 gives 20.99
